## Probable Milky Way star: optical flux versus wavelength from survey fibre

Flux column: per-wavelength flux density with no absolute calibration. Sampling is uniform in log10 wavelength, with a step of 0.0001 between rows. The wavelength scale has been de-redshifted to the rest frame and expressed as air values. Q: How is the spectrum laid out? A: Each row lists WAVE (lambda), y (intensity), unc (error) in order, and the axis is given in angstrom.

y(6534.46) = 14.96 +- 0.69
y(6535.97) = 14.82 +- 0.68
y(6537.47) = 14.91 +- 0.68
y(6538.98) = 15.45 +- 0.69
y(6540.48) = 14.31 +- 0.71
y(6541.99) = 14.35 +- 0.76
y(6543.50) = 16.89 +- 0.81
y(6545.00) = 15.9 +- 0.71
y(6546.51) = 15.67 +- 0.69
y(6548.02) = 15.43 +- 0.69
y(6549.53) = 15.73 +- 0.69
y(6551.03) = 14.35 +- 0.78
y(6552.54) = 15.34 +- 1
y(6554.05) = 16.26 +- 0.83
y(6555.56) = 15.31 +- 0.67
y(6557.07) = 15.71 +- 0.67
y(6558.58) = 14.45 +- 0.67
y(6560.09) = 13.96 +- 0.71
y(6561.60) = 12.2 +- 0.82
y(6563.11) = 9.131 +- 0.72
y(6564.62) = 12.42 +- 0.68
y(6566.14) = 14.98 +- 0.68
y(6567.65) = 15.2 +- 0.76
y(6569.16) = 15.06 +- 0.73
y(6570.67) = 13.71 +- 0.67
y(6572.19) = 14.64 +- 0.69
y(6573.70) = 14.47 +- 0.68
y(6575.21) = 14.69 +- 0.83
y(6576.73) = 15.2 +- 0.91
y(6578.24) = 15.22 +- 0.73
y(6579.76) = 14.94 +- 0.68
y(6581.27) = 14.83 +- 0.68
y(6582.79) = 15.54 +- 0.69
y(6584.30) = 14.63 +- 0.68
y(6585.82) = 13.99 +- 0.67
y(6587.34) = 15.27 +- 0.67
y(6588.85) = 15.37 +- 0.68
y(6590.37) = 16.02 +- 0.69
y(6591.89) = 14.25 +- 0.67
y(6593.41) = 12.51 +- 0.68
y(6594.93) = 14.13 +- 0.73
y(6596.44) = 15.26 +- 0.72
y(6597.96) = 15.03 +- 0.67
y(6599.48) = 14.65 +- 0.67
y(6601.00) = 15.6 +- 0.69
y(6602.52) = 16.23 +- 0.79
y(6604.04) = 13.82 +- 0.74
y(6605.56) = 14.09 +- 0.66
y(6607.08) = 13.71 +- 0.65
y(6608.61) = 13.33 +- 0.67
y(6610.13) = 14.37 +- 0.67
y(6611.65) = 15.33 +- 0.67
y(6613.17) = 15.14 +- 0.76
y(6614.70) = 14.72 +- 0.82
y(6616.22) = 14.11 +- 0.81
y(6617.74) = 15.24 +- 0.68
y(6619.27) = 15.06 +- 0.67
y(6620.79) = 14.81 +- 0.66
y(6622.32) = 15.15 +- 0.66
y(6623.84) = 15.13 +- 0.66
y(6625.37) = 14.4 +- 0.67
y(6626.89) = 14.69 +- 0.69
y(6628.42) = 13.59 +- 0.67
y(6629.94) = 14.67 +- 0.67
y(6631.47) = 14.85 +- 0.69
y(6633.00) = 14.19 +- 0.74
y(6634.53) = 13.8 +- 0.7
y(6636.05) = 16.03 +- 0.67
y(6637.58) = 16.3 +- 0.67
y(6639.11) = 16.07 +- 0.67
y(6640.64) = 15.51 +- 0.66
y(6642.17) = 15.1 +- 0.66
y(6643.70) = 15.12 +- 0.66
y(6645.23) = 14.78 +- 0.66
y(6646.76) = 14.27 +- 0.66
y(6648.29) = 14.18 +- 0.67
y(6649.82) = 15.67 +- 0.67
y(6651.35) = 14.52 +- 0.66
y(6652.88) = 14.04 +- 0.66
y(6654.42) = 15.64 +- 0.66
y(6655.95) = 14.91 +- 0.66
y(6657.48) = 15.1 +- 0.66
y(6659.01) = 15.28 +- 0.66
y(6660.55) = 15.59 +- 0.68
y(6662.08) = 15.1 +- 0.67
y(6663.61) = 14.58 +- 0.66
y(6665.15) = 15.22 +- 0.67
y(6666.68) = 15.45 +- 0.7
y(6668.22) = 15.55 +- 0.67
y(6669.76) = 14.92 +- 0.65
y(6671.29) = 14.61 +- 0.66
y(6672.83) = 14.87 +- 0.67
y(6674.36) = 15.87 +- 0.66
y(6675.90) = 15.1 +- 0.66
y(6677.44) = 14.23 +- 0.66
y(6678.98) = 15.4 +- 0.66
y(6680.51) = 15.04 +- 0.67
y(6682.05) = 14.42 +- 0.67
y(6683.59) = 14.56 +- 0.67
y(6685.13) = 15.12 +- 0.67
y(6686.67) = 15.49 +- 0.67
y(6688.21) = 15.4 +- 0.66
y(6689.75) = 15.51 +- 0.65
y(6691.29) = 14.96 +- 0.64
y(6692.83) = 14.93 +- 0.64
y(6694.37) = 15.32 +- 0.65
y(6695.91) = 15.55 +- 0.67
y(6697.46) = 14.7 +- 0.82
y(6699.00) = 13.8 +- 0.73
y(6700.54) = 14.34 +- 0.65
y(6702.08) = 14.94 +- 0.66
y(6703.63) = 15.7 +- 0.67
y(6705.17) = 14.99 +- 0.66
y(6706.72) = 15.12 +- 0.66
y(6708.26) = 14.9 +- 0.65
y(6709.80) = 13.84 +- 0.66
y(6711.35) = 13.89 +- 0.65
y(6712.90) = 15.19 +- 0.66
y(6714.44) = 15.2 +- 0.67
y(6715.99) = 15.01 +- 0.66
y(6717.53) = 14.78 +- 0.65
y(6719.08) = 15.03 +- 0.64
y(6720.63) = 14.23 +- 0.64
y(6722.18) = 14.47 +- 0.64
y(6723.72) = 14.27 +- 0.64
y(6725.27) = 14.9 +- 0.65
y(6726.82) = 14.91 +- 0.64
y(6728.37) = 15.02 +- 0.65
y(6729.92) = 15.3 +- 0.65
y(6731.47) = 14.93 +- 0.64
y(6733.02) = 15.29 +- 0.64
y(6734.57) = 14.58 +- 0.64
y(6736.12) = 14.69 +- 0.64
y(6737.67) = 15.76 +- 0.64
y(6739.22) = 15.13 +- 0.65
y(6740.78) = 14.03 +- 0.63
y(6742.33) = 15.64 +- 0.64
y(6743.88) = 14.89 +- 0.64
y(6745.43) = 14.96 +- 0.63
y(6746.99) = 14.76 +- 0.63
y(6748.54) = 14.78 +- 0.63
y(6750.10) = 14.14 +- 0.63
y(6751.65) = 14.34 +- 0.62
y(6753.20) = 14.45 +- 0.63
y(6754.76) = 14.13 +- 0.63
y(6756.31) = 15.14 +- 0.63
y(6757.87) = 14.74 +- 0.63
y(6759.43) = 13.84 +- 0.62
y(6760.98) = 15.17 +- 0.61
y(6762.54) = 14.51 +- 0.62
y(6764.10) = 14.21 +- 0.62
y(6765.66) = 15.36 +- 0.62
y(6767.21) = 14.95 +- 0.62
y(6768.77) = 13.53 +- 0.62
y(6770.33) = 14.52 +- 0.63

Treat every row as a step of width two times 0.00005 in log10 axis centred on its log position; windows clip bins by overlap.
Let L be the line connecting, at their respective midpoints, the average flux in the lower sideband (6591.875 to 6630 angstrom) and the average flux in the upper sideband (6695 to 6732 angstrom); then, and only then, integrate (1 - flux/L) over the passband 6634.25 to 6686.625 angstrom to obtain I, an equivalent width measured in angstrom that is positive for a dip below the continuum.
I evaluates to -1.4 angstrom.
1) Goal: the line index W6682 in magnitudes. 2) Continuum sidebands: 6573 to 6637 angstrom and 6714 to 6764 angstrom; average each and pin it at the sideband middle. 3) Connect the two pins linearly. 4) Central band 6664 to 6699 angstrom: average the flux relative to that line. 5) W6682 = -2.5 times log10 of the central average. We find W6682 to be -0.02 mag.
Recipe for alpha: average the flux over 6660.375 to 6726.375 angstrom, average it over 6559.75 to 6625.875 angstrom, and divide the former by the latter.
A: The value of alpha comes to 1.03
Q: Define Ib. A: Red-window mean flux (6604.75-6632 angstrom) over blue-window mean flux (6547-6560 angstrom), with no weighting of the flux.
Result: 0.95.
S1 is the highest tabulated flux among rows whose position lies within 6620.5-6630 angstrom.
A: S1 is 15.15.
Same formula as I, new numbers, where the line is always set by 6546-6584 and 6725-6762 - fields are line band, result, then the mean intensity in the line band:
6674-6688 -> -0.3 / 15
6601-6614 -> 0.1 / 14.6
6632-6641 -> -0.4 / 15.3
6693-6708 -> -0.2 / 14.9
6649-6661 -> -0.3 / 15.1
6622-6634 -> 0.1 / 14.5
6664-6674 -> -0.3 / 15.1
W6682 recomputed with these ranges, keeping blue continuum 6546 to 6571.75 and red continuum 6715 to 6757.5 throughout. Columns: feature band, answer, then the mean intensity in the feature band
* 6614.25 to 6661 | -0.03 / 14.9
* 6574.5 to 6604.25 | -0.03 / 14.9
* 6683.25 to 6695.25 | -0.04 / 15.2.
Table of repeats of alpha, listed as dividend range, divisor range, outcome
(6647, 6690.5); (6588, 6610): 1.03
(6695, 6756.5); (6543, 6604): 1.00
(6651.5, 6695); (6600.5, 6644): 1.02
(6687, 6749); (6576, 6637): 1.01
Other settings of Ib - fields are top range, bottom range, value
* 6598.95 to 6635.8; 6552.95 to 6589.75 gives 1.01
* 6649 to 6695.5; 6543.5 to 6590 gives 1.03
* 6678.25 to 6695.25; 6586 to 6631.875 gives 1.03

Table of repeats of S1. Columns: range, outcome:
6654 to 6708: 15.87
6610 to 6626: 15.33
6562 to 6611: 16.23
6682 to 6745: 15.76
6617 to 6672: 16.3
